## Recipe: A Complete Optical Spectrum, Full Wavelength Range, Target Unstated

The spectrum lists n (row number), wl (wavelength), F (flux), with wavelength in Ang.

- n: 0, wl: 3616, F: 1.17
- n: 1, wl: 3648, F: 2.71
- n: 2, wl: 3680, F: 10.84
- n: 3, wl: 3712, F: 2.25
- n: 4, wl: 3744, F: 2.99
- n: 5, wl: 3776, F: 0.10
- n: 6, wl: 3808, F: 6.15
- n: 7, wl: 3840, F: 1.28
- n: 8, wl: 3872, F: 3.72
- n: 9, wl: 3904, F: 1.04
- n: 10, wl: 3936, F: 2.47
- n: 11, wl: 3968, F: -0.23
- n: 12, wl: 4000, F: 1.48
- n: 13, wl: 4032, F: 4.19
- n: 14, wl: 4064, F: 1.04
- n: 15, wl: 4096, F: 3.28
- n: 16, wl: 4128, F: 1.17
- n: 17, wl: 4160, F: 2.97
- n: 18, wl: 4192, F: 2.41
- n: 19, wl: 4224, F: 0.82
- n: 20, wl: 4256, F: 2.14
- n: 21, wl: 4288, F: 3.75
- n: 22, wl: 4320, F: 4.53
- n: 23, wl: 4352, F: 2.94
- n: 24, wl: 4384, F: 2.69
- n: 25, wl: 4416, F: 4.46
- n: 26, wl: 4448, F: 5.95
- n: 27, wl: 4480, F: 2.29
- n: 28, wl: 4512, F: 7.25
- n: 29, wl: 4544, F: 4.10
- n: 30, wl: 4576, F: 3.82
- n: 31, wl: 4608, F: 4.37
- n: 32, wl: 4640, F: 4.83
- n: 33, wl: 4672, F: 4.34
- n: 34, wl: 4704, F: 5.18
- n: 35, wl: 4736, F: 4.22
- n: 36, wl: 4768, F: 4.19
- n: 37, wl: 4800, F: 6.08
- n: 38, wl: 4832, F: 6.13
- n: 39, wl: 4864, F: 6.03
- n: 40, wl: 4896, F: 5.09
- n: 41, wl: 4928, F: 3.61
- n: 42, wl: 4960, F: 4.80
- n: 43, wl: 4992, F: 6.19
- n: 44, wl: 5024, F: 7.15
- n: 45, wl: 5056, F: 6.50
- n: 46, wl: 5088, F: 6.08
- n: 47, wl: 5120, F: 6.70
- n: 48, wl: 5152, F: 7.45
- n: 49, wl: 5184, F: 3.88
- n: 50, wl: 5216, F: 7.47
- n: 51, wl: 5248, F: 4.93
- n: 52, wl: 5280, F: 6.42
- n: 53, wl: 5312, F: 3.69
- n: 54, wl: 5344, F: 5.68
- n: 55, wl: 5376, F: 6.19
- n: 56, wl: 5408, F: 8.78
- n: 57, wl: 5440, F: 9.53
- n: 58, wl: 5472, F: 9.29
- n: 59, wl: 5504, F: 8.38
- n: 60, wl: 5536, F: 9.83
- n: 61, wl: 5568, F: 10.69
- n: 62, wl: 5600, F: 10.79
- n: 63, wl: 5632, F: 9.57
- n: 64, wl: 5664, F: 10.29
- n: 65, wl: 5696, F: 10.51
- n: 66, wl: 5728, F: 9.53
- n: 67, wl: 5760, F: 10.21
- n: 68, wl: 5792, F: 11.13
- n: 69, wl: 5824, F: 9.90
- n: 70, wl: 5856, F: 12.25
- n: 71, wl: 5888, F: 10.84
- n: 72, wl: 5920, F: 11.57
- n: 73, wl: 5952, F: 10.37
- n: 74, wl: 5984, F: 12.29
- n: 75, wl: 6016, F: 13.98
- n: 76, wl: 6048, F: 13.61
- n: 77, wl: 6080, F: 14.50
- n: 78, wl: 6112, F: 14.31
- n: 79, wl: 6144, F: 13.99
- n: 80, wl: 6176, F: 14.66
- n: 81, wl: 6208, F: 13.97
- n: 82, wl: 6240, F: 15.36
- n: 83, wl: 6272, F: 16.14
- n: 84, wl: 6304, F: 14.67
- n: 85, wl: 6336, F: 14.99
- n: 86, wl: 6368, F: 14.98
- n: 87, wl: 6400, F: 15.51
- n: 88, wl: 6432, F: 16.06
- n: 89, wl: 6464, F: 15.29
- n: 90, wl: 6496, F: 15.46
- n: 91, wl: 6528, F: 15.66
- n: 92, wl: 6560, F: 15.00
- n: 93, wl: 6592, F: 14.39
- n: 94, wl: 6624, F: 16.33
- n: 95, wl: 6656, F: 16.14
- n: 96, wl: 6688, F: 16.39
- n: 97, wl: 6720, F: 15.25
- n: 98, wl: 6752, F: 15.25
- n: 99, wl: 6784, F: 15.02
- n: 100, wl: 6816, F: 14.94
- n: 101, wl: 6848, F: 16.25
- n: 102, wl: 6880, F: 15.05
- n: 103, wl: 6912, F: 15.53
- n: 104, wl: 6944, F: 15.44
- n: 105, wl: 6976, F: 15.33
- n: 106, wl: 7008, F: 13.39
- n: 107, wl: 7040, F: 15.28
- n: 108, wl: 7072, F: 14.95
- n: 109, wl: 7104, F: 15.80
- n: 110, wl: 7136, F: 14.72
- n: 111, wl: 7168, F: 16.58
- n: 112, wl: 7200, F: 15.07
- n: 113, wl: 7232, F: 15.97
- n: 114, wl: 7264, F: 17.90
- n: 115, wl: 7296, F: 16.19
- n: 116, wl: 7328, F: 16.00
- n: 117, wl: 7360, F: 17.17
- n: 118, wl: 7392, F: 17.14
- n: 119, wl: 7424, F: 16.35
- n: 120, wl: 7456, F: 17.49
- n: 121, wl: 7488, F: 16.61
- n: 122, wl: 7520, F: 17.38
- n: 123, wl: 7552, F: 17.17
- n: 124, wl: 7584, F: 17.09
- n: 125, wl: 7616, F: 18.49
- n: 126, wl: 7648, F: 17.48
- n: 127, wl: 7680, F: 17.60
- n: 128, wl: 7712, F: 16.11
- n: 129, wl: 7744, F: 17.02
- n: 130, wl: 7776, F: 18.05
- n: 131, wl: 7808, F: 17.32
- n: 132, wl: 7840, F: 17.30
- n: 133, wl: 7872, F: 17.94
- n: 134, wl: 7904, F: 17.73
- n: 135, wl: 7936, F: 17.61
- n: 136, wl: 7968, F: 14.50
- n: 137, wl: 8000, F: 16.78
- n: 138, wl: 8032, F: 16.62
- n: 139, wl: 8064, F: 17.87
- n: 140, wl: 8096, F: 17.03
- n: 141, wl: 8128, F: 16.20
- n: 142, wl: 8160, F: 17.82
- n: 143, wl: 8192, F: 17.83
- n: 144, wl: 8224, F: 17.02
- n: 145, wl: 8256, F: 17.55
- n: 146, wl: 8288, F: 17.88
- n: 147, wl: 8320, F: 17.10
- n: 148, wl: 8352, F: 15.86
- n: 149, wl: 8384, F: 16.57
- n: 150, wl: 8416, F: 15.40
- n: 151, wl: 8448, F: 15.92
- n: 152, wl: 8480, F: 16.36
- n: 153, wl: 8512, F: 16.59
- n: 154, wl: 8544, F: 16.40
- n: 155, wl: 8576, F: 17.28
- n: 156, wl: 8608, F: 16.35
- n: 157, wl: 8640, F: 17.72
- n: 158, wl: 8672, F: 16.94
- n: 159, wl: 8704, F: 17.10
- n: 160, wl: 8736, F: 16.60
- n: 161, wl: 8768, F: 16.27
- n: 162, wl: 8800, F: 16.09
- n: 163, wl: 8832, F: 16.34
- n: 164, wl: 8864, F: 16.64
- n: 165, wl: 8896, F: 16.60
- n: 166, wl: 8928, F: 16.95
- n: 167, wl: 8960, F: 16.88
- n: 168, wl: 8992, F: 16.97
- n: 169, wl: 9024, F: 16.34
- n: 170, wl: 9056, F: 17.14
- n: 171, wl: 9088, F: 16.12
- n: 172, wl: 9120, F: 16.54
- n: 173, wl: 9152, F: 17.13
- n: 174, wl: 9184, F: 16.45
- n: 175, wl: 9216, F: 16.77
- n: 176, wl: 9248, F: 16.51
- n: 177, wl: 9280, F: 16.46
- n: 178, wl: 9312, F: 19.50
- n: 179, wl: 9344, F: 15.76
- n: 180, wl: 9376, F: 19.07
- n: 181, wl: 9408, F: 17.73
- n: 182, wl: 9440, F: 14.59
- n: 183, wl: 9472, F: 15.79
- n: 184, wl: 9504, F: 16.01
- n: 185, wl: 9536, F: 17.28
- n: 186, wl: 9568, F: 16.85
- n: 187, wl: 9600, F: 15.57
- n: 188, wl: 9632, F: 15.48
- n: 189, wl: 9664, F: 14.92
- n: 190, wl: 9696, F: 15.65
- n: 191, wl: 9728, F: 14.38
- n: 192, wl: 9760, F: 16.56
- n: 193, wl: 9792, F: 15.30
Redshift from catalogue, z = 0.353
